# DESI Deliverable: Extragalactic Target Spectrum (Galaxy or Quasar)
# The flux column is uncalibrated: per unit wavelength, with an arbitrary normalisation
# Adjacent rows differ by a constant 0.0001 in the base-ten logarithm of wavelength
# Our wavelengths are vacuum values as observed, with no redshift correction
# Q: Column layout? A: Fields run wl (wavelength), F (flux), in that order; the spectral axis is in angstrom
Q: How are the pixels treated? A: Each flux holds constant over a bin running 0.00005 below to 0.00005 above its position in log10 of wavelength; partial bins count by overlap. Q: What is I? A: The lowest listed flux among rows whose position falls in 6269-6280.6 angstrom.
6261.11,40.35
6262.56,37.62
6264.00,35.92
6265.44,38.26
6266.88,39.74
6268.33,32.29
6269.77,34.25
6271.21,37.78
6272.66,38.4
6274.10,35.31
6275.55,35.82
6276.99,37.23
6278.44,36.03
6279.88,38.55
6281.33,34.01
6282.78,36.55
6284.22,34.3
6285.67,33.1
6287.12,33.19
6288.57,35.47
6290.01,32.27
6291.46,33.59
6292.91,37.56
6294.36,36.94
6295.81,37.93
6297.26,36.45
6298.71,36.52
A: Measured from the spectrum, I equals 34.25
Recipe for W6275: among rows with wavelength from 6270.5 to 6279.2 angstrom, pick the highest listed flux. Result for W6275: 38.4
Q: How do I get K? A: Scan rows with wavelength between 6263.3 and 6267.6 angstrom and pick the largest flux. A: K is 39.74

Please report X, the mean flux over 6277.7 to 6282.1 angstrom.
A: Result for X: 36.2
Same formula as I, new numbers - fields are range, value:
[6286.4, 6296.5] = 32.27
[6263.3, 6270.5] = 32.29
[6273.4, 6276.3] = 35.31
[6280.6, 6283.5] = 34.01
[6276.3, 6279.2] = 36.03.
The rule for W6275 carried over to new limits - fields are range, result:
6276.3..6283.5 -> 38.55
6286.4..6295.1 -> 37.56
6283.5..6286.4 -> 34.3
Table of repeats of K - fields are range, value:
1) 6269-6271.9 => 37.78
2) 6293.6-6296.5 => 37.93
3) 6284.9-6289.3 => 35.47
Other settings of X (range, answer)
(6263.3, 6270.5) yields 36.1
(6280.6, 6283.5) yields 35.2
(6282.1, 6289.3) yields 34.5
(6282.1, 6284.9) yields 35.5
